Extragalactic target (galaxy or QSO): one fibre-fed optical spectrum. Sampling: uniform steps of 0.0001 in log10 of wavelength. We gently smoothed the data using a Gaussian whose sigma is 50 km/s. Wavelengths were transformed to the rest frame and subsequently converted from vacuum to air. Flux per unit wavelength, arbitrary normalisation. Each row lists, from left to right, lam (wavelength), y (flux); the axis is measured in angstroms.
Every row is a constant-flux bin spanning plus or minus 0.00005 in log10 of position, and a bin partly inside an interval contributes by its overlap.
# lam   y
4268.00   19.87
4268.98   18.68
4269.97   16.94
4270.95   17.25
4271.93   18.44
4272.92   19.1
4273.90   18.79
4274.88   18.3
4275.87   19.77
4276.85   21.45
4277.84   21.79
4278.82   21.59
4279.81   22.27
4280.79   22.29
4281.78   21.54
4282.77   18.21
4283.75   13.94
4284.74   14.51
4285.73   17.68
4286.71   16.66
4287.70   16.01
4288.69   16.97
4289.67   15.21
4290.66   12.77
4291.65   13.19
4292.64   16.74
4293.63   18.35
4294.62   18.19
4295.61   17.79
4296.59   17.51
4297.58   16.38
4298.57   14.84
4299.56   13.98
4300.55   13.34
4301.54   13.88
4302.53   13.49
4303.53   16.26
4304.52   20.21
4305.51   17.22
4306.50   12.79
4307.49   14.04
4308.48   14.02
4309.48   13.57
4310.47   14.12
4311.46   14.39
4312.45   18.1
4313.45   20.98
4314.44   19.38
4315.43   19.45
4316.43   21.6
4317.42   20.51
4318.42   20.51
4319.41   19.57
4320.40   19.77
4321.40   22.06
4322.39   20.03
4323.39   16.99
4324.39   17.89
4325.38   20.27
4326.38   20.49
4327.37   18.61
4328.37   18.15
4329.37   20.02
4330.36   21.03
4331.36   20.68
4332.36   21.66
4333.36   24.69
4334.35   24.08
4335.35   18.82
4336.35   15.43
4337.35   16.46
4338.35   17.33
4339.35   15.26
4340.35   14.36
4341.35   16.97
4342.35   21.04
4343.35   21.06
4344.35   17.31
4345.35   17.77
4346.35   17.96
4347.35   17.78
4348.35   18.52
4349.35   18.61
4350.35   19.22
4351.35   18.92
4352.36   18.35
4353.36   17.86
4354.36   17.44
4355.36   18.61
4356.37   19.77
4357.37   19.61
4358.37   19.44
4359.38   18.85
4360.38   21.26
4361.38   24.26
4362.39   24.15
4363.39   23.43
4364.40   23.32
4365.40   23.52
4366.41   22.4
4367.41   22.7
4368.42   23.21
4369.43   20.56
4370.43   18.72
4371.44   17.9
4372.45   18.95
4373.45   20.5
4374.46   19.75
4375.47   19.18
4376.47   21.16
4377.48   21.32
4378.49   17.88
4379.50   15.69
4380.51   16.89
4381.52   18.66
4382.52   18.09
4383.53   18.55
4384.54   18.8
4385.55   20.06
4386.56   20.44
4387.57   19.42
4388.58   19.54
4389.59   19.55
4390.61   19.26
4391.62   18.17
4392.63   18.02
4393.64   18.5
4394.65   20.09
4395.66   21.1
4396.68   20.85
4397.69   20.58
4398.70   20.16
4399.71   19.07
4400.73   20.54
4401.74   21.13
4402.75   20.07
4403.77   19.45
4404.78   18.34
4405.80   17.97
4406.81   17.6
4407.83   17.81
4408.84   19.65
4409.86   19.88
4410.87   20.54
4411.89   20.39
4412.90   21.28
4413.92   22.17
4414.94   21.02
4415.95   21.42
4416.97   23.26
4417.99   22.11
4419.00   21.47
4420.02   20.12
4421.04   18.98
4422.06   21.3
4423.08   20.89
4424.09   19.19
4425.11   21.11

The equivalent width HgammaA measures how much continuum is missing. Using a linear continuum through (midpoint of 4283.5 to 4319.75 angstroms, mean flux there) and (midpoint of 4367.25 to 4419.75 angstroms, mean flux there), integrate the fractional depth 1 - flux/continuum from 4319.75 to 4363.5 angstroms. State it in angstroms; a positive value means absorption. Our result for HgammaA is -3.5 angstroms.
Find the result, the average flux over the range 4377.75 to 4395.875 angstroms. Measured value 18.8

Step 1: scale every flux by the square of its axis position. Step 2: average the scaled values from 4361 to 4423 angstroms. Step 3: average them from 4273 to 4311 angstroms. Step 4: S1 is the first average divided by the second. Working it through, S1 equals 1.25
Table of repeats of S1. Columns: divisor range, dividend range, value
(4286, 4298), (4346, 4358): 1.17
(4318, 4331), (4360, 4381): 1.08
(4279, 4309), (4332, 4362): 1.19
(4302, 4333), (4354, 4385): 1.13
